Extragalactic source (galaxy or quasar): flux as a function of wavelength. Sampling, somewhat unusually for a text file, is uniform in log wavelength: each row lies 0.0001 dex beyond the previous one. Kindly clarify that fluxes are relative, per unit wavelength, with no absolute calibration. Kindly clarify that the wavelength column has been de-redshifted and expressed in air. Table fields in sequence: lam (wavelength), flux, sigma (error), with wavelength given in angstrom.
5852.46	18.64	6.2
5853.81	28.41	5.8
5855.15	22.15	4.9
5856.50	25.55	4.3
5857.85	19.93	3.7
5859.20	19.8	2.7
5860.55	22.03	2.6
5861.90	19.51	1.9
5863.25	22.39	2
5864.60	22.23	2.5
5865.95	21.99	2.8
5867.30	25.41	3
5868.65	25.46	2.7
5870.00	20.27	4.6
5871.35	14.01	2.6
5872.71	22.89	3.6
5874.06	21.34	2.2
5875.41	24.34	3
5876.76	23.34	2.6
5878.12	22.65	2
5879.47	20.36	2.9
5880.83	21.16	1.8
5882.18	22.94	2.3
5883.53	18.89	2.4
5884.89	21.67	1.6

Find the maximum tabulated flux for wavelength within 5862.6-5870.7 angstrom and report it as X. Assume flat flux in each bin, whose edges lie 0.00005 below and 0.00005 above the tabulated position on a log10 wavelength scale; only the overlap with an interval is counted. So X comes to 25.46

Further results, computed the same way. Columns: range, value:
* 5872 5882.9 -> 24.34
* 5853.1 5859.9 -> 28.41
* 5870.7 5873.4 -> 22.89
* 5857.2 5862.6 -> 22.03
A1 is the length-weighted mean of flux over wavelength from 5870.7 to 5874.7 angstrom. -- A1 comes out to 19.4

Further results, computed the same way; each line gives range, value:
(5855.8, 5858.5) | 22.7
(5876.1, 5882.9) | 22.1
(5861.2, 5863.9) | 20.9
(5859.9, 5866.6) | 21.6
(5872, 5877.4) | 22.9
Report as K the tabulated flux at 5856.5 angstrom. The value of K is 25.55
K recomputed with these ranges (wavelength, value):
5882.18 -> 22.94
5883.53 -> 18.89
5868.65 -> 25.46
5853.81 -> 28.41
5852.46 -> 18.64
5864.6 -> 22.23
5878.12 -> 22.65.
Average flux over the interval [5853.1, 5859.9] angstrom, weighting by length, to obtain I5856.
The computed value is 23.1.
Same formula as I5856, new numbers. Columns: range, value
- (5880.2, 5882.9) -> 22.1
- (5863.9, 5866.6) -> 22.1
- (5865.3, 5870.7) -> 23.3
